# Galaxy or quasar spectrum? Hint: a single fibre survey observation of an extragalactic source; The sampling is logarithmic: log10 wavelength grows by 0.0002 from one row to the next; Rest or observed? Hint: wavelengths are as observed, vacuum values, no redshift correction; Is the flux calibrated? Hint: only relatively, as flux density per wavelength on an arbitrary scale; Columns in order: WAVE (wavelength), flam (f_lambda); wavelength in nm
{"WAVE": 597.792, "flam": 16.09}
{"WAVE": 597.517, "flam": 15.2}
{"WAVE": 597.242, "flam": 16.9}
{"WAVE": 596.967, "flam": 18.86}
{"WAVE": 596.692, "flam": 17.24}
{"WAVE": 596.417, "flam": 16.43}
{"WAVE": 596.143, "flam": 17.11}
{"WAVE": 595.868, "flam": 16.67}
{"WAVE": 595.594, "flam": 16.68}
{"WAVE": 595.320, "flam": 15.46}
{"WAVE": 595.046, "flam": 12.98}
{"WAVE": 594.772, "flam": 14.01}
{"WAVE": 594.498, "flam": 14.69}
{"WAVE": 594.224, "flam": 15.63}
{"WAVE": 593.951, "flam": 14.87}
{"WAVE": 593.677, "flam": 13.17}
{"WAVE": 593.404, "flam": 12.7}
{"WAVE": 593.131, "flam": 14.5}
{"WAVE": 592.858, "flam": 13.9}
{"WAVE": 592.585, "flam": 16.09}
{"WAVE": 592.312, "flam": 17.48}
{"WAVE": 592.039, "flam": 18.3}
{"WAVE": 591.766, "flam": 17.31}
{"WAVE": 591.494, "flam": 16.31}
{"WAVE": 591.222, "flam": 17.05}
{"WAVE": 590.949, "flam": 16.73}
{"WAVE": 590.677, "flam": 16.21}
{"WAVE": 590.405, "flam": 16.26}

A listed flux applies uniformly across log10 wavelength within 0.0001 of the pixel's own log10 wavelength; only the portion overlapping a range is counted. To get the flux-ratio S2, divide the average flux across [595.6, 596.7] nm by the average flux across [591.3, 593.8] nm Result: 1.08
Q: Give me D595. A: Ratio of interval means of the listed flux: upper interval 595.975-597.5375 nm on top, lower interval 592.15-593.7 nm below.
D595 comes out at 1.2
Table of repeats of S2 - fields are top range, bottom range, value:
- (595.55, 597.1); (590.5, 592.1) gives 1.02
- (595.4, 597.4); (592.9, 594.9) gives 1.20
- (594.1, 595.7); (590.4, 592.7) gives 0.88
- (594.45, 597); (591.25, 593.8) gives 1.02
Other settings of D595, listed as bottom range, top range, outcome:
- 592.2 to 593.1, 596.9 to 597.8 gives 1.07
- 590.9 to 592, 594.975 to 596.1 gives 0.93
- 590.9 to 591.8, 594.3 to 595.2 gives 0.83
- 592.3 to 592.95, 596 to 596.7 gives 1.08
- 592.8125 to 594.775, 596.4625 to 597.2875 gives 1.24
